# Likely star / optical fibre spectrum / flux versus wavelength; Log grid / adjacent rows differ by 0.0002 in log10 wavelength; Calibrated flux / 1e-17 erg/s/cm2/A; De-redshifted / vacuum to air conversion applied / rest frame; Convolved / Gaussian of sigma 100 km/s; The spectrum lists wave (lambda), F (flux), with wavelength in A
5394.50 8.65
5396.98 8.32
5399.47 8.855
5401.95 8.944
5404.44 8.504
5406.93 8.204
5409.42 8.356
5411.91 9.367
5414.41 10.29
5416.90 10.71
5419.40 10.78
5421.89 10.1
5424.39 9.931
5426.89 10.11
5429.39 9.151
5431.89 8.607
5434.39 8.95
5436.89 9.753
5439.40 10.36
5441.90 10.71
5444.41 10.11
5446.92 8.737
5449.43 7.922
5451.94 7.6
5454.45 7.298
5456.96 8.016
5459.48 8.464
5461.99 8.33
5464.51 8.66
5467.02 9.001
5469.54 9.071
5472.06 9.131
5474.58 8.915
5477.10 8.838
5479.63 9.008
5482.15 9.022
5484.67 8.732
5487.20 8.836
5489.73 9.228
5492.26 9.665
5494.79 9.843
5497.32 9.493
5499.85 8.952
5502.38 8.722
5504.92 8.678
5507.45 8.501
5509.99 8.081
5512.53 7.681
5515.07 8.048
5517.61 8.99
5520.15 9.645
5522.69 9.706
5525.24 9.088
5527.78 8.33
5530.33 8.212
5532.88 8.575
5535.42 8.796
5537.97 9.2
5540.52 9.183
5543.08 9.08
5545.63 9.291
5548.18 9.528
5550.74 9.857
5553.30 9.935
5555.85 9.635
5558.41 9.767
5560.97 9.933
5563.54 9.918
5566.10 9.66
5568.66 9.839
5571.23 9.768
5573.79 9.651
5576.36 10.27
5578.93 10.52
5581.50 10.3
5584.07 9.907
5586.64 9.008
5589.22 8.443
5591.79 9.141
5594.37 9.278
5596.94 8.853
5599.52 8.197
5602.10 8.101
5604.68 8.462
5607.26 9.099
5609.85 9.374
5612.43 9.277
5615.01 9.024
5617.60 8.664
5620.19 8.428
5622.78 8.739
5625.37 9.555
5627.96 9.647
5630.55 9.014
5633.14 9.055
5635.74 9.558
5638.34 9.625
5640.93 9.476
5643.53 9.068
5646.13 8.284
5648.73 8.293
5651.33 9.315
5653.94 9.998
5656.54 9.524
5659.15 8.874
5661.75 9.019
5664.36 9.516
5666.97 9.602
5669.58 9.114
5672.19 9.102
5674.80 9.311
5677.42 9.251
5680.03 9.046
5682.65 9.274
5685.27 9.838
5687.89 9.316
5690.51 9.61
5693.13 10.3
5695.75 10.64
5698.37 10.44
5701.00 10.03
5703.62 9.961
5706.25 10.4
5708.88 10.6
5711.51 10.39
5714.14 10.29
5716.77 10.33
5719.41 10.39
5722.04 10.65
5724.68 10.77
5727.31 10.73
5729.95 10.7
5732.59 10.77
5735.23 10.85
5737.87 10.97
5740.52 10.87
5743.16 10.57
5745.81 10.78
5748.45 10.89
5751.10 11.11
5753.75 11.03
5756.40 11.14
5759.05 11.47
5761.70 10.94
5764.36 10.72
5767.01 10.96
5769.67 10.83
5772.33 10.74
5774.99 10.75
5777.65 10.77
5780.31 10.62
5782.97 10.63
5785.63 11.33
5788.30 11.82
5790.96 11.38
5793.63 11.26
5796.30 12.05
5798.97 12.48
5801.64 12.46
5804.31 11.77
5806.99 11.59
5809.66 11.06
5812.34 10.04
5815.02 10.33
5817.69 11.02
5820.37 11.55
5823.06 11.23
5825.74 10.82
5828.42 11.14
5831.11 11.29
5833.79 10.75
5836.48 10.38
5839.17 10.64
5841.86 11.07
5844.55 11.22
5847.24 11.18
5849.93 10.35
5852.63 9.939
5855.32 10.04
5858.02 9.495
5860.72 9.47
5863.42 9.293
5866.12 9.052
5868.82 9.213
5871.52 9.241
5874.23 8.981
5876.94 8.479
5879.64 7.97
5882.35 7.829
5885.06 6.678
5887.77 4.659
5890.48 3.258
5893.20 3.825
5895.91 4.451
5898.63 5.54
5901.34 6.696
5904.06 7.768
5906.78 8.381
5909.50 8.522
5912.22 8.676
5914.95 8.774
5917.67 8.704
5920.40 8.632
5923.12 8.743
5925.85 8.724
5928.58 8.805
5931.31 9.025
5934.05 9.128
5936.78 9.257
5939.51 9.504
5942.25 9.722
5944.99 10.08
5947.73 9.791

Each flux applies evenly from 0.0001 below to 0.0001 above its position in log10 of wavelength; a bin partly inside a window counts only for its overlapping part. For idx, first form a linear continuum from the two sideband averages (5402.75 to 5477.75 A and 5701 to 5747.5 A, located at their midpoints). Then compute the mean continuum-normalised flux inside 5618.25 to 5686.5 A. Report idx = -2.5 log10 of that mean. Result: 0.113 mag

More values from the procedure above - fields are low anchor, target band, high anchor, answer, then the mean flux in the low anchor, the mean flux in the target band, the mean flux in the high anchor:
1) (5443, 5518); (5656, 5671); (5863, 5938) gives -0.12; 8.72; 9.26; 7.78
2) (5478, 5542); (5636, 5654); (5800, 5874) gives 0.05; 8.89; 9.11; 10.6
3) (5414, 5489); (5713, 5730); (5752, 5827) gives 0.02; 9.16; 10.5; 11.2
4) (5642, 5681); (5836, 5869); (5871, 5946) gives -0.24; 9.16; 10.1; 7.84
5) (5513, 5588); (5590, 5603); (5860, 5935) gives 0.06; 9.42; 8.72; 7.78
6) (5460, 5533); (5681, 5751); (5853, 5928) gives -0.25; 8.86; 10.4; 7.86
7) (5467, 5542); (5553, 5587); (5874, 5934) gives -0.14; 8.9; 9.89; 7.42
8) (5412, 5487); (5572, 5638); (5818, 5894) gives 0.00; 9.18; 9.19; 9.31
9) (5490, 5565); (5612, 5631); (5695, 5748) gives 0.09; 9.12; 9.04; 10.6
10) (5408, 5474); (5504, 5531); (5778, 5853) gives 0.11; 9.2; 8.64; 11.1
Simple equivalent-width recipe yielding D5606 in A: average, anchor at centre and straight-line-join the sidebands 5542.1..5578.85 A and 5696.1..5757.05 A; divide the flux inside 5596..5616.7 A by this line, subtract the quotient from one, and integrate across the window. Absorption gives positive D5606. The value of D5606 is 2.5 A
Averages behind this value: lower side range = 9.76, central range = 8.79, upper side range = 10.6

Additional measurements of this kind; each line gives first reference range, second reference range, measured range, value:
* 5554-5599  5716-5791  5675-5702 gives 1.72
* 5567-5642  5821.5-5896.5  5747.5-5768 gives -4.29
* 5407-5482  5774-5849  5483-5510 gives 1.22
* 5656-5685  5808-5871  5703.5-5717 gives -1.17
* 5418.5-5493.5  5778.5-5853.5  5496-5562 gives 3.29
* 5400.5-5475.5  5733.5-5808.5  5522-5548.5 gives 2.09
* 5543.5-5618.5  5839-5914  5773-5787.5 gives -3.76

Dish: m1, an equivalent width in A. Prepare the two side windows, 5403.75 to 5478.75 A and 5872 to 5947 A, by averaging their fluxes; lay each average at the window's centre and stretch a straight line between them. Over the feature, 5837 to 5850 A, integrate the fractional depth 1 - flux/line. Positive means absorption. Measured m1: -4.7 A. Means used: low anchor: 9.13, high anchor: 7.84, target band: 10.9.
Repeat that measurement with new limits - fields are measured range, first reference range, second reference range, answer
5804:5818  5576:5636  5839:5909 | -4.10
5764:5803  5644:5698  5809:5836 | -2.80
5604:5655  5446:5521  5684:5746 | 3.56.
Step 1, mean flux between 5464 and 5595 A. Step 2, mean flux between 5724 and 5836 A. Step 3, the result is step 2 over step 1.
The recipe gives 1.20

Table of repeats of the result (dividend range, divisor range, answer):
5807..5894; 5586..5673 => 1.05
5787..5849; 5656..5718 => 1.15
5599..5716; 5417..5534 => 1.04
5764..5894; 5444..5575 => 1.12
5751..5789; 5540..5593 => 1.14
